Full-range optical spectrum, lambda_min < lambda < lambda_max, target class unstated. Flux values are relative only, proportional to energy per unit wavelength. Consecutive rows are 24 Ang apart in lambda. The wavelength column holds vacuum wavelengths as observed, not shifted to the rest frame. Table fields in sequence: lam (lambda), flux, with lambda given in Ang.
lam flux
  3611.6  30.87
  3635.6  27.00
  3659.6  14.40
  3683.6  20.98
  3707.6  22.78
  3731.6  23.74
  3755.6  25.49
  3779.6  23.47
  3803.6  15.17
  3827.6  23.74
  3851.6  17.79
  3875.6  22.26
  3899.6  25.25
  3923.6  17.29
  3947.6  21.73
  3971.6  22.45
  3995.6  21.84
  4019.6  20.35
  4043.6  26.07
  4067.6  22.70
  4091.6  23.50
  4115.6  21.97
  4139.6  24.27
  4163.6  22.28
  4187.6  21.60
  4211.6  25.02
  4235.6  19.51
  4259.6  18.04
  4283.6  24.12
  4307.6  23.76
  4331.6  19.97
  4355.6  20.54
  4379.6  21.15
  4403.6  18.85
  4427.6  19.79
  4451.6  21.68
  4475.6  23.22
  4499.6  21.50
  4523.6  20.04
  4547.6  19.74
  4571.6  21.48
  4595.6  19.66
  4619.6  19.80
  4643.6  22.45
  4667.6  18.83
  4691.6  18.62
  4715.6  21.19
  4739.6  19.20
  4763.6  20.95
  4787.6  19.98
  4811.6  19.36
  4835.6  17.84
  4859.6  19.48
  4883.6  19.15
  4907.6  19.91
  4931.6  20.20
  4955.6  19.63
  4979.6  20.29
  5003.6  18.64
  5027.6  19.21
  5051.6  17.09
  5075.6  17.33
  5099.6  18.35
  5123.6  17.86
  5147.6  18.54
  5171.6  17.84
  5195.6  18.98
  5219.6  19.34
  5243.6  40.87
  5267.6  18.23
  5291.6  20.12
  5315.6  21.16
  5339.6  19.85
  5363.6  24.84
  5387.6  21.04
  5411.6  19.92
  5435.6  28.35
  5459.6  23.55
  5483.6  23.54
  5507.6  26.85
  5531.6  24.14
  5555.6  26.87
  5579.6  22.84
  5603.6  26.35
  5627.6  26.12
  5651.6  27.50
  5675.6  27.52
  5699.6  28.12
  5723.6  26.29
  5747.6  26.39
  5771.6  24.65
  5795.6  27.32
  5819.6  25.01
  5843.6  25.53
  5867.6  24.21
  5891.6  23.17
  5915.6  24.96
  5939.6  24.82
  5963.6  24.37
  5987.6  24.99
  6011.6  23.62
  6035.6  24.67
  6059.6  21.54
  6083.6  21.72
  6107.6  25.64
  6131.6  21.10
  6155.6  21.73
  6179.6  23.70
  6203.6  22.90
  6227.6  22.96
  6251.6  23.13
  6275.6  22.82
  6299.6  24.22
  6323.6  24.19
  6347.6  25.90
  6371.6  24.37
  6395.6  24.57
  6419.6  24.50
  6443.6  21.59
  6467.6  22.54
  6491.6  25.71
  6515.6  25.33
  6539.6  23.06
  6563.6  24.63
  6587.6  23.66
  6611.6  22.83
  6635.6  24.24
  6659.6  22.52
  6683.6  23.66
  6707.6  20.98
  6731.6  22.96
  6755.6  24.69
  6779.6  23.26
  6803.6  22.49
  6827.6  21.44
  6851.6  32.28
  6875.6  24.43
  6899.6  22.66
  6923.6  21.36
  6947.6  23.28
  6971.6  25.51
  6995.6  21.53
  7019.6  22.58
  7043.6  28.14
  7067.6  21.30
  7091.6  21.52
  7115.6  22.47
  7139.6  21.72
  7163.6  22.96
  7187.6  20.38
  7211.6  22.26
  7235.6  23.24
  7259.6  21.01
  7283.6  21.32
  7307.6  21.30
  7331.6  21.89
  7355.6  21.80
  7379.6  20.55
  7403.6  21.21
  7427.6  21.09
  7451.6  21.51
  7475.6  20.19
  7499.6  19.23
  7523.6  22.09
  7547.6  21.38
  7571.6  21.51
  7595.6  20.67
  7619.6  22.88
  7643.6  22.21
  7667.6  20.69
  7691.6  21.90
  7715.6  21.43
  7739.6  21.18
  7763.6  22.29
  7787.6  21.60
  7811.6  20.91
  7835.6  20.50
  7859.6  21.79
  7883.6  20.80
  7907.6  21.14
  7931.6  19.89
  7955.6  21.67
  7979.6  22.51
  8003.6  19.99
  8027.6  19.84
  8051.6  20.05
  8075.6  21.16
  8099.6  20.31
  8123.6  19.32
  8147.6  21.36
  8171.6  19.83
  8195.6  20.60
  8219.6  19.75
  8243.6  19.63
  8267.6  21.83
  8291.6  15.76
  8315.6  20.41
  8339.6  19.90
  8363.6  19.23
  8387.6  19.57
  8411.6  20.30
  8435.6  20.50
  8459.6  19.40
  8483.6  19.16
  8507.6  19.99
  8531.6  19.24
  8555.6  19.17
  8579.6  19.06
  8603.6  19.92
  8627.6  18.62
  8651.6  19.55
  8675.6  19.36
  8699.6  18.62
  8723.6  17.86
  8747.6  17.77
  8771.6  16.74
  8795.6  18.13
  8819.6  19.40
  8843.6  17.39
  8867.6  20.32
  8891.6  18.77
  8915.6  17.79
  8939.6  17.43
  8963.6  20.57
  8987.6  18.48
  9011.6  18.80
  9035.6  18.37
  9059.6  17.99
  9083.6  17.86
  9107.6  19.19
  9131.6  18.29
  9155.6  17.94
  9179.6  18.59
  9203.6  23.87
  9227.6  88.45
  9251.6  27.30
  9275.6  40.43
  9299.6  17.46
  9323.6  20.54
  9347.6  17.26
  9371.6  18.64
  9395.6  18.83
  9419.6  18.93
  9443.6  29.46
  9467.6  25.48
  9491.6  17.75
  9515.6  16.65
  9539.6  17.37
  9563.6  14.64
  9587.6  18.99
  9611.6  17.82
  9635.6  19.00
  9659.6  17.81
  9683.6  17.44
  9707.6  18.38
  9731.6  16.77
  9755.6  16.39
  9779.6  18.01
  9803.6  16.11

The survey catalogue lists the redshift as 0.41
